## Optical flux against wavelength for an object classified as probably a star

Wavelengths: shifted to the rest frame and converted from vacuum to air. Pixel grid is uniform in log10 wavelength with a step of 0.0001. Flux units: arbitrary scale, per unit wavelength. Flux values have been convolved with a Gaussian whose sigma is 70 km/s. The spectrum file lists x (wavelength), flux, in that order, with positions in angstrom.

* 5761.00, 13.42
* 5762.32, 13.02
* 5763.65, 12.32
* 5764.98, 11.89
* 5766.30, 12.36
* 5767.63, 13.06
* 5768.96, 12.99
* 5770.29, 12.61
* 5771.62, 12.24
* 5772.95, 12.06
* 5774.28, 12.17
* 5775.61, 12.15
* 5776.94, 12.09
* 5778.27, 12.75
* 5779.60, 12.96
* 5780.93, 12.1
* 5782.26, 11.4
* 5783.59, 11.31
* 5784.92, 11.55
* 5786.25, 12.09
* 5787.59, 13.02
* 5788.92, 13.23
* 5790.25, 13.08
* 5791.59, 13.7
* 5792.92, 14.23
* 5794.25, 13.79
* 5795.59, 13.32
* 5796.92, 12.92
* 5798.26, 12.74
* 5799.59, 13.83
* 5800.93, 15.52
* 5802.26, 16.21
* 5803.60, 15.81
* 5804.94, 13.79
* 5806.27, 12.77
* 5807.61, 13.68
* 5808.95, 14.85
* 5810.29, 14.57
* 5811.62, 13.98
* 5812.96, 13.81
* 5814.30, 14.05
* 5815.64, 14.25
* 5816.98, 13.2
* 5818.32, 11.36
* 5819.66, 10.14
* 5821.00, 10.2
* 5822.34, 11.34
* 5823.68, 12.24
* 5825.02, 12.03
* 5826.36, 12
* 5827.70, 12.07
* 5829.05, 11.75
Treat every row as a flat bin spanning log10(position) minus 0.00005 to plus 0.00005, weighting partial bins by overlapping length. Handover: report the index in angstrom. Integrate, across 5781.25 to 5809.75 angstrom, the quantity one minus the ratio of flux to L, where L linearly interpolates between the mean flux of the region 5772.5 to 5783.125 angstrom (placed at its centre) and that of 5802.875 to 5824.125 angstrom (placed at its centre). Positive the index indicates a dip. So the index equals -1.8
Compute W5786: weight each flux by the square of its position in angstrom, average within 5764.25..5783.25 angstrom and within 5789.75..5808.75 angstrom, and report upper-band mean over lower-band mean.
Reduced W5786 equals 1.1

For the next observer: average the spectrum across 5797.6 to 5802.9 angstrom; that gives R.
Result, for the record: 14.6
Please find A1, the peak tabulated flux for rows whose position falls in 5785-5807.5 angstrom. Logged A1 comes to 16.21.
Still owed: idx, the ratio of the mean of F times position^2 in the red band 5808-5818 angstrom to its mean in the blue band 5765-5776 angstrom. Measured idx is 1.14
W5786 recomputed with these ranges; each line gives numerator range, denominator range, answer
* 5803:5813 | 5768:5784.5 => 1.17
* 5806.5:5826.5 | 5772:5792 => 1.05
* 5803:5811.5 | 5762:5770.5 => 1.15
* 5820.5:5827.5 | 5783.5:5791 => 0.95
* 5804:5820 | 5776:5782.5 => 1.11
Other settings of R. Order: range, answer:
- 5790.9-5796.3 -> 13.8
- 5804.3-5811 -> 13.9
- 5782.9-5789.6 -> 12.2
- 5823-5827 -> 12.1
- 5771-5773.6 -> 12.1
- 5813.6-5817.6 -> 13.8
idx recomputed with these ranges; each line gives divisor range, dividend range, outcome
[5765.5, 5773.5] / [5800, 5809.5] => 1.18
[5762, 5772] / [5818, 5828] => 0.93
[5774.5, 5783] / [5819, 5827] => 0.94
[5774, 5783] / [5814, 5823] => 0.99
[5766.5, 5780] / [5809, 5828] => 1.03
